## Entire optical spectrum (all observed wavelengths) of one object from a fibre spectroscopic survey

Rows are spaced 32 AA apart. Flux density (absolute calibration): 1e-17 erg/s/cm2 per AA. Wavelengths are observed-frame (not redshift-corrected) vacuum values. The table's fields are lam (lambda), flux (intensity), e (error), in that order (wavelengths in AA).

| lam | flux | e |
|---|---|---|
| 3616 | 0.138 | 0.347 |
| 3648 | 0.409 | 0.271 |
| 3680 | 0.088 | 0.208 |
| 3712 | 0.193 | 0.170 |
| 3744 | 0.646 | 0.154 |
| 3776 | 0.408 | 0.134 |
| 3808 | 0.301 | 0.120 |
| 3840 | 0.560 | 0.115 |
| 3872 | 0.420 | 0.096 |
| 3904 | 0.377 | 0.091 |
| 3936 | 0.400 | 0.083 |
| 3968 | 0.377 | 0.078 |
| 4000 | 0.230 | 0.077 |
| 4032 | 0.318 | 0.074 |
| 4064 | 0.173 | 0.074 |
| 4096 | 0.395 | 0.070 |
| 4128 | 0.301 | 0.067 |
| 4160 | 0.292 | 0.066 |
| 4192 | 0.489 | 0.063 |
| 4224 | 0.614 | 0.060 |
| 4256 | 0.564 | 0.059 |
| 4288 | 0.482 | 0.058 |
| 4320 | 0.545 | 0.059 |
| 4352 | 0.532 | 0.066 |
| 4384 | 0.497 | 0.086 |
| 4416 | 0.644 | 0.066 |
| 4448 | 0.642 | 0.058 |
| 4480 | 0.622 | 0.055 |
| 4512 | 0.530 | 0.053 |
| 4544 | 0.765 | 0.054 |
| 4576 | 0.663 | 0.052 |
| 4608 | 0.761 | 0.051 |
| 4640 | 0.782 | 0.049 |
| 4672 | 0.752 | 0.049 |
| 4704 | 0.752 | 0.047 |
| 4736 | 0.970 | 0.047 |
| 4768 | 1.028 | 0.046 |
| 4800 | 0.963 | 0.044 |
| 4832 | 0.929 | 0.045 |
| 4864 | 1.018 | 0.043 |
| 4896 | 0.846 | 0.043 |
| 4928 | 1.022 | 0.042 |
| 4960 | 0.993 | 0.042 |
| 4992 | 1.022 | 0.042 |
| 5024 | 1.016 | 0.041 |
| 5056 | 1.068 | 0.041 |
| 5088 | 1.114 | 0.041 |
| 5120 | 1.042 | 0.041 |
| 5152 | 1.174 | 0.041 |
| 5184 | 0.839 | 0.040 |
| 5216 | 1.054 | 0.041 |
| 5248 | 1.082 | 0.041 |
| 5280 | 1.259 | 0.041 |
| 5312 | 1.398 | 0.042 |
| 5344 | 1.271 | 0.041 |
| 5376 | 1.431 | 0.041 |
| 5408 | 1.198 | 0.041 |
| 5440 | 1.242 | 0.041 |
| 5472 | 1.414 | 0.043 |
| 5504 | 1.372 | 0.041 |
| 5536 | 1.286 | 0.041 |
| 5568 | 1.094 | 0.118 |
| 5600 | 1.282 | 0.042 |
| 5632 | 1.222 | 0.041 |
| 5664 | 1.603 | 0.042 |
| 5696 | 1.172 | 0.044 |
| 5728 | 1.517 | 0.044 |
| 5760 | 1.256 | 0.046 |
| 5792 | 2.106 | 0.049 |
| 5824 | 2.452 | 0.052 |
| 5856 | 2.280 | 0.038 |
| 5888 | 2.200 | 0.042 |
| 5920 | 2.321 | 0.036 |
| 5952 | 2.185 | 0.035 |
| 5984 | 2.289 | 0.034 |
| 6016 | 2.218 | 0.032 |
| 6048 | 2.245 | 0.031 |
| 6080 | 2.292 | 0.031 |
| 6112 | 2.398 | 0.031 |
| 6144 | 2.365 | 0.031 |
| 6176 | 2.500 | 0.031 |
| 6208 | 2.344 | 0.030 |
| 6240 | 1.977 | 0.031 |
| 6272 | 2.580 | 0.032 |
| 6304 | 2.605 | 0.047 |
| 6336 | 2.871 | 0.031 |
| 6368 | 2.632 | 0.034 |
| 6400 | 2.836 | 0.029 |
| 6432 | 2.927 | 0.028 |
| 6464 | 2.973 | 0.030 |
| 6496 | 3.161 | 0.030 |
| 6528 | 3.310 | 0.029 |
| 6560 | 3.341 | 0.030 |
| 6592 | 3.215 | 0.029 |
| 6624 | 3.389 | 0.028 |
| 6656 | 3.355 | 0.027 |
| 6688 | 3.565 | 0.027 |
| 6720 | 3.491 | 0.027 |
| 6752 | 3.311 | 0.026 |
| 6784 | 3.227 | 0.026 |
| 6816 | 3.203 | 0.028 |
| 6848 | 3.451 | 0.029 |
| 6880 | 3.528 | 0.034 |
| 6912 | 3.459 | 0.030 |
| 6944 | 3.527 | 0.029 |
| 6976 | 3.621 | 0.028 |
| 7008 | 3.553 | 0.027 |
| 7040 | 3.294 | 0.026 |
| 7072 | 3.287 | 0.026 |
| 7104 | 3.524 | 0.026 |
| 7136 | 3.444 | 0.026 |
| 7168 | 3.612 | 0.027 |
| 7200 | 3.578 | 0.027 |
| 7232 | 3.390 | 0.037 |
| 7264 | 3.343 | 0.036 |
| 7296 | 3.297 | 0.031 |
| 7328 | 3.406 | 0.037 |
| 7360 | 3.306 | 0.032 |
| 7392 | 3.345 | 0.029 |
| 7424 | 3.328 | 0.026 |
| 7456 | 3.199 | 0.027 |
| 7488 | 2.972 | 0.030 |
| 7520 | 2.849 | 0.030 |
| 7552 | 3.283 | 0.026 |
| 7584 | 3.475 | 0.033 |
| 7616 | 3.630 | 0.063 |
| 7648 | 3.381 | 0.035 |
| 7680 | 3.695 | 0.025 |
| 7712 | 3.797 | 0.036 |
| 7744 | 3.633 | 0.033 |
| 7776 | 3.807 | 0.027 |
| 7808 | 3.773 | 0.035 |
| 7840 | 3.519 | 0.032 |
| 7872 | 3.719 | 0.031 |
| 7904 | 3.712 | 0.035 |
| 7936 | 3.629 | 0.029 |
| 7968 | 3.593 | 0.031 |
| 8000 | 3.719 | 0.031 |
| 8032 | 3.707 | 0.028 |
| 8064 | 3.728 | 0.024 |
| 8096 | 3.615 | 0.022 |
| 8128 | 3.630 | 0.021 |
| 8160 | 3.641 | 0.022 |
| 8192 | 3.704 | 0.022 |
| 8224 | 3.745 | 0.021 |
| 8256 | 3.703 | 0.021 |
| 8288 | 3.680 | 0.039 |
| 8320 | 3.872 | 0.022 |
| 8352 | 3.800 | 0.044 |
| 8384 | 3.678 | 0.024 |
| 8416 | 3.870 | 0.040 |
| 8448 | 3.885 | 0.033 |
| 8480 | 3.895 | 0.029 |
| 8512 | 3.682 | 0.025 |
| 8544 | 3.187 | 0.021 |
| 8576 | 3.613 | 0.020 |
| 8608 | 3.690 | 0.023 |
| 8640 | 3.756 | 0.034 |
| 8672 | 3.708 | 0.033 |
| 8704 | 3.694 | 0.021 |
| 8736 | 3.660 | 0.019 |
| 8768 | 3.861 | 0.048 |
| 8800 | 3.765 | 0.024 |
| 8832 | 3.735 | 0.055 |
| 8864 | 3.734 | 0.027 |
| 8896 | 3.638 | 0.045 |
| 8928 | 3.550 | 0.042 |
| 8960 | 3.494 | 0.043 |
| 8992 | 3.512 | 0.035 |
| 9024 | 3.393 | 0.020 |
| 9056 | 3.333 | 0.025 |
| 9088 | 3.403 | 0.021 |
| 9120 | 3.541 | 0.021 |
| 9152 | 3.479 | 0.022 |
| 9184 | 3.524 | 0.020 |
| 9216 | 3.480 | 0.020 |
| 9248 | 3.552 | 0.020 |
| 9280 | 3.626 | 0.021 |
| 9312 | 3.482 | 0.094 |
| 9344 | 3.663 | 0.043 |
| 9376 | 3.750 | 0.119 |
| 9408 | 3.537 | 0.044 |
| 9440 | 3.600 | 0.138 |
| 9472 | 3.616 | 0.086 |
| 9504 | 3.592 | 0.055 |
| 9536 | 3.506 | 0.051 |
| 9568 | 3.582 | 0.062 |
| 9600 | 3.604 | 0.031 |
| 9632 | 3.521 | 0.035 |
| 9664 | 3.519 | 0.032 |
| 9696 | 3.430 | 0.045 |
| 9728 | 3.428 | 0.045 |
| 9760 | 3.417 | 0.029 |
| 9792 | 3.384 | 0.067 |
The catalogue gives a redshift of 0.450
